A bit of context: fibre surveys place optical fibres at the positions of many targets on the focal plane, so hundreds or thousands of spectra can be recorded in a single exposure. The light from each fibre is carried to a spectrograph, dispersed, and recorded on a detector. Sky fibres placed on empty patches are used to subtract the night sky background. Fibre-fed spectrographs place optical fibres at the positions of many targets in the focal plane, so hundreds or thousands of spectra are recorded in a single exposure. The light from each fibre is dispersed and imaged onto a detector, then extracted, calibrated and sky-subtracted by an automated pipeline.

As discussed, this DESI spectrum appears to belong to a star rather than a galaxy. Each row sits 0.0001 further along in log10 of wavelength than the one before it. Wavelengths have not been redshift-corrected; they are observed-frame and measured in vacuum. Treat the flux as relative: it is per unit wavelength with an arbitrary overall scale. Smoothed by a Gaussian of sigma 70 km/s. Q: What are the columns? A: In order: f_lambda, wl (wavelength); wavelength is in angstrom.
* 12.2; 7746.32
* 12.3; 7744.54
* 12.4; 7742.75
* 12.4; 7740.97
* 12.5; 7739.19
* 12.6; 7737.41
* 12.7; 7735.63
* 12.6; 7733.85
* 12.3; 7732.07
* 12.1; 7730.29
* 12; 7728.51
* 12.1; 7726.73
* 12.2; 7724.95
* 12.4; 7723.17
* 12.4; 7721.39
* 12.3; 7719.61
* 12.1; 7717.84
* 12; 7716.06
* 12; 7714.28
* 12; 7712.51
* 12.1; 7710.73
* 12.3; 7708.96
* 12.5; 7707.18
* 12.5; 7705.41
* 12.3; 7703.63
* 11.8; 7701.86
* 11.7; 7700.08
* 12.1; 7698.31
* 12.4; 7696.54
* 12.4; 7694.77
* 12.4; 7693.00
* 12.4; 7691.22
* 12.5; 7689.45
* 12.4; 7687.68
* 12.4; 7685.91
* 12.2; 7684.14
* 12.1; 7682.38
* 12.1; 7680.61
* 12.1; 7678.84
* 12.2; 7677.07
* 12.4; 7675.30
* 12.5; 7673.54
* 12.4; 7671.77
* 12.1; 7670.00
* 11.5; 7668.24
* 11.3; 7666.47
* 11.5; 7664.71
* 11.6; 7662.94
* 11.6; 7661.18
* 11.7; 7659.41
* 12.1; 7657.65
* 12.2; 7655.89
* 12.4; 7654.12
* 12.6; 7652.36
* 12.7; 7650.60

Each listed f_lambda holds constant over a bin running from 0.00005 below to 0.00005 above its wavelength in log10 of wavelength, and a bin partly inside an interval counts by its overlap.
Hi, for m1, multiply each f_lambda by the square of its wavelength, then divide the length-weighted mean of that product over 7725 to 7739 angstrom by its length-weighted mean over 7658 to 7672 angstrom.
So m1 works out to 1.07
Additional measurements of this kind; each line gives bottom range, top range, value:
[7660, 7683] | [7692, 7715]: 1.03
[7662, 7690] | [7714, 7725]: 1.02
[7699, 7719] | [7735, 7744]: 1.04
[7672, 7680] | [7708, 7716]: 0.99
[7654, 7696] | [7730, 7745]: 1.05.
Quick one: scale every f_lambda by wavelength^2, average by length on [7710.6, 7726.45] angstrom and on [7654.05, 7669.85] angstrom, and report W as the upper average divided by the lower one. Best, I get 1.1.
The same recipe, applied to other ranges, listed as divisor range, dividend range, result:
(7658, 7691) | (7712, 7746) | 1.03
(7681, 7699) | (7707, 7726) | 1.00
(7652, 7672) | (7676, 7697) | 1.04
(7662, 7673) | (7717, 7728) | 1.06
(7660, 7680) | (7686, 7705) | 1.03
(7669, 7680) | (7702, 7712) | 1.01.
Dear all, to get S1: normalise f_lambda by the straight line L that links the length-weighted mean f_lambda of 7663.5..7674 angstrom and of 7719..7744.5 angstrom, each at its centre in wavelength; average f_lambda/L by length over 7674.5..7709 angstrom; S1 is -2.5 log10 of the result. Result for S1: -0.02 mag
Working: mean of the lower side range 11.8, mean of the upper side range 12.4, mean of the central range 12.3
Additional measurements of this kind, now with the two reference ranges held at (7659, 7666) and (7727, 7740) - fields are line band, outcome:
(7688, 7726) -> -0.01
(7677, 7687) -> -0.04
